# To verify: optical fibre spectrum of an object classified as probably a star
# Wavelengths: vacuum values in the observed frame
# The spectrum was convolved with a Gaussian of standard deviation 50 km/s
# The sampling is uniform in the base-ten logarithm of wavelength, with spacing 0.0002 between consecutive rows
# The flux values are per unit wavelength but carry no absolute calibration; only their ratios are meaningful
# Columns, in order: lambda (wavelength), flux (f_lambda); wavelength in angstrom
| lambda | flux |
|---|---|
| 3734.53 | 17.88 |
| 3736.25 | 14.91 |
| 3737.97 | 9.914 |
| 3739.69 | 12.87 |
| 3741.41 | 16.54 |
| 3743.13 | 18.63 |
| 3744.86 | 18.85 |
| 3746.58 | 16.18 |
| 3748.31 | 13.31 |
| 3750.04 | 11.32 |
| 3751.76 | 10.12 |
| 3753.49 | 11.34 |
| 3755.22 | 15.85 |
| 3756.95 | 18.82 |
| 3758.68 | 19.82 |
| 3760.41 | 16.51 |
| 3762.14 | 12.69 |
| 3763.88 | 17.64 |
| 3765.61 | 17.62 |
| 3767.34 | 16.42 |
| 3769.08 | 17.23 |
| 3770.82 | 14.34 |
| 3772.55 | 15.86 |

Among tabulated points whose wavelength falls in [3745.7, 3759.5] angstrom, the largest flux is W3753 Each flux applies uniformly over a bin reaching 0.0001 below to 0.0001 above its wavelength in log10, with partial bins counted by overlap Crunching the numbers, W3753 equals 19.82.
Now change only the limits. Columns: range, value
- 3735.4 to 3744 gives 18.63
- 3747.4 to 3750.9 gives 13.31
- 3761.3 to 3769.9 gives 17.64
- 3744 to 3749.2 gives 18.85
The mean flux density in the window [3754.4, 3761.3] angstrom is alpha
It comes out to 17.8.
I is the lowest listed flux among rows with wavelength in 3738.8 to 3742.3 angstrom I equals 12.87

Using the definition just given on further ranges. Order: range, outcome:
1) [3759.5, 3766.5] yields 12.69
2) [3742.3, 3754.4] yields 10.12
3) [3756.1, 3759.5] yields 18.82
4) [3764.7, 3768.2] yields 16.42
